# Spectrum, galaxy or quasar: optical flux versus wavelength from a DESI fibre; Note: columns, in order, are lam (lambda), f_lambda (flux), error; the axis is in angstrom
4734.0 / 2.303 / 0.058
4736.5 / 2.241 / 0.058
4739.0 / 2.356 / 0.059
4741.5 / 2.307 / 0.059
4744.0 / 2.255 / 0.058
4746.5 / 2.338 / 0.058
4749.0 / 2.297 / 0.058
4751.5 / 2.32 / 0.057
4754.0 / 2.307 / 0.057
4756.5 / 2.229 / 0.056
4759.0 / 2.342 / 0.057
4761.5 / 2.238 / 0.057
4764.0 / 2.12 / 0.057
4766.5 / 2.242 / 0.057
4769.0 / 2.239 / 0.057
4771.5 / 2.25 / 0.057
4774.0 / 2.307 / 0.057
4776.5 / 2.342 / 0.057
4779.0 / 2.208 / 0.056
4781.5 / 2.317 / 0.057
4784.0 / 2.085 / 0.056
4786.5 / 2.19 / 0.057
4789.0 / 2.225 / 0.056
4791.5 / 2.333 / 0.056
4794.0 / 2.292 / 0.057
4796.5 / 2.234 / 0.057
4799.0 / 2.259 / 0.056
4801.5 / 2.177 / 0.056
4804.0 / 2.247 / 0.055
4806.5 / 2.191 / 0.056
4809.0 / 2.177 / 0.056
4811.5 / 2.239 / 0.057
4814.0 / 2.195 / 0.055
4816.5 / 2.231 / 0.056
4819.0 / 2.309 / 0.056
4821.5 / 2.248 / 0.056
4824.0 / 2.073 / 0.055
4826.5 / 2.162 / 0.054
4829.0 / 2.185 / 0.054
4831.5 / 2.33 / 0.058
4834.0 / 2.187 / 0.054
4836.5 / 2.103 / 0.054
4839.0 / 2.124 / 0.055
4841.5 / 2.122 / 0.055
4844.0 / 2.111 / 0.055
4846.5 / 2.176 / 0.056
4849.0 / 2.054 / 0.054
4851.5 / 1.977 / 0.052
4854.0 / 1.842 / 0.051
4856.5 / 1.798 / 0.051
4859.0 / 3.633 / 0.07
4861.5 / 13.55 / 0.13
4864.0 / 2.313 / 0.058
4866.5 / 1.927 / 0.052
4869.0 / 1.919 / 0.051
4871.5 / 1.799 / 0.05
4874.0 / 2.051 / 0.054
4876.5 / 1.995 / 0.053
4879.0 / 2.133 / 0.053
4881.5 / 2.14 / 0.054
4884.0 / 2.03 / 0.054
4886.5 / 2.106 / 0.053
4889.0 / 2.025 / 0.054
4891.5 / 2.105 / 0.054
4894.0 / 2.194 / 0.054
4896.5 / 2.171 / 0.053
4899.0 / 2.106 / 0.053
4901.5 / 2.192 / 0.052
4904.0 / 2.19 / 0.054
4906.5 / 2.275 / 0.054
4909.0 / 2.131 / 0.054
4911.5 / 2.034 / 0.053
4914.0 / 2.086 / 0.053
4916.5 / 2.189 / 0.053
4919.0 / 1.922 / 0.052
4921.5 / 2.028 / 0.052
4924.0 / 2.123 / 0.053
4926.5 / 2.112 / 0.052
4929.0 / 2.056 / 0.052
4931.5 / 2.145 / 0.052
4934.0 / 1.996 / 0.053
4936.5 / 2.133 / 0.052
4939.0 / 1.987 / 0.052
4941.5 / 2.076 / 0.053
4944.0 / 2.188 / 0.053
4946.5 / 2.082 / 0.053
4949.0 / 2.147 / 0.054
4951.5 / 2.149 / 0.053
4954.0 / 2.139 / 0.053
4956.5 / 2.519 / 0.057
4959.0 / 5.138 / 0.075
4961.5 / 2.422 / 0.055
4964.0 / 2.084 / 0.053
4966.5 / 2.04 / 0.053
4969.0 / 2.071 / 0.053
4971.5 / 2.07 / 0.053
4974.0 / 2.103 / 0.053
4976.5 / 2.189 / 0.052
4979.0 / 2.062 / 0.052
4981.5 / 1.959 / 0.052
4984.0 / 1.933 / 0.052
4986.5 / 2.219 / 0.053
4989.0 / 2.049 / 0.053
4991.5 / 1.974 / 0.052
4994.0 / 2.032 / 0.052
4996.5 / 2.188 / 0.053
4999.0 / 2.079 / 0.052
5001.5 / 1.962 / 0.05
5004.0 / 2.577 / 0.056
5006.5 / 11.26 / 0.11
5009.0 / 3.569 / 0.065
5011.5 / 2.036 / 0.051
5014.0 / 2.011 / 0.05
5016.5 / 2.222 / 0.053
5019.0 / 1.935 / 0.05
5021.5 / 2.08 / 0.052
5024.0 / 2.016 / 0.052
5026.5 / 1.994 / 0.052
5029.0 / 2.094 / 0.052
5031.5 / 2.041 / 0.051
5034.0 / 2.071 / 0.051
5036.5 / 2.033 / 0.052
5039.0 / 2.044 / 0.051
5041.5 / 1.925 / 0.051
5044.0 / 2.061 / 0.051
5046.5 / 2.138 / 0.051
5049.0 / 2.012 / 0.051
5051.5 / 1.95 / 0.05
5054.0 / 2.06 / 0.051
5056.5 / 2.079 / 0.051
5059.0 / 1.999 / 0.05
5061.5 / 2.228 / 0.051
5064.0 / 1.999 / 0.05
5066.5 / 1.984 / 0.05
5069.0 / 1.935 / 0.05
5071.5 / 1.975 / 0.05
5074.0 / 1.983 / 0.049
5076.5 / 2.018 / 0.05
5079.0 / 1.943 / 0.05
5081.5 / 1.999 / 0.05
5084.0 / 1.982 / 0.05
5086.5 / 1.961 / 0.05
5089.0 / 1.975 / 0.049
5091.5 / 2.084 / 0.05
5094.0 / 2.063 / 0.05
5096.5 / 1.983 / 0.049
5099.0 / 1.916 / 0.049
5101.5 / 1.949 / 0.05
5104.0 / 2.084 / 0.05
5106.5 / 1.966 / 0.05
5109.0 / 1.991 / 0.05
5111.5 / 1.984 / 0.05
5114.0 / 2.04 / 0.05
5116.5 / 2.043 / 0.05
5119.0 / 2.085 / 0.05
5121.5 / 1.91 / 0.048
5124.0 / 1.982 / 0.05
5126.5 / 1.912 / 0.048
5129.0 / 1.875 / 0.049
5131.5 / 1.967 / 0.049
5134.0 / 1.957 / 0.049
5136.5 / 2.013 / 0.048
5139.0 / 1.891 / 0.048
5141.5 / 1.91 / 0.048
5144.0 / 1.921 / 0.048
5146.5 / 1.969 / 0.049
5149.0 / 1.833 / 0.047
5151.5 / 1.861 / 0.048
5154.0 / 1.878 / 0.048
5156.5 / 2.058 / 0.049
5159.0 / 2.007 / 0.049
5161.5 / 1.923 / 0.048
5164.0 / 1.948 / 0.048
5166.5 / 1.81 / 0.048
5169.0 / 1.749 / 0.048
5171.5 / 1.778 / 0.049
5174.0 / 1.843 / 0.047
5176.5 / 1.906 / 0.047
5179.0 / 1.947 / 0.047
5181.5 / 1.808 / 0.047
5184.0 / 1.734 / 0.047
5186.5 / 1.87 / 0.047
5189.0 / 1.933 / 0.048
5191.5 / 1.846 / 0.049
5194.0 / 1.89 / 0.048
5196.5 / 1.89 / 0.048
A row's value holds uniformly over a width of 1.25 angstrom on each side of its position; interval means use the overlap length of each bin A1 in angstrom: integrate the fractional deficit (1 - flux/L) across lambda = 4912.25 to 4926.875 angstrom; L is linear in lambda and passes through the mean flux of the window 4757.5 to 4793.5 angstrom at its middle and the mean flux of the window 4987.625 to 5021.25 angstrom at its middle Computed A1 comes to 3.18 angstrom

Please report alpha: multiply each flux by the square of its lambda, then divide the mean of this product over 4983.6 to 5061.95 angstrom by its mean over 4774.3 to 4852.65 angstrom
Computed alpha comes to 1.19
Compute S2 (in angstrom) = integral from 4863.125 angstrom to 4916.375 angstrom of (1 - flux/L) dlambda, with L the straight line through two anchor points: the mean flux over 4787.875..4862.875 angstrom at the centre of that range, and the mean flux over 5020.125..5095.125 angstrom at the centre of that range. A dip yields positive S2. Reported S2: 7.5 angstrom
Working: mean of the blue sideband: 2.59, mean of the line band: 2.09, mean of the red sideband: 2.02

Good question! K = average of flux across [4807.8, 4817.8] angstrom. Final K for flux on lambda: 2.21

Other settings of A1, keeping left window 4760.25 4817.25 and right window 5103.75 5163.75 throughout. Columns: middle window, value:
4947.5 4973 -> -4.5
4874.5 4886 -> 0.5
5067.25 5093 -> 0.2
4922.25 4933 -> 0.1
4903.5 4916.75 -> -0.1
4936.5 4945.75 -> 0.1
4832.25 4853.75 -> 0.9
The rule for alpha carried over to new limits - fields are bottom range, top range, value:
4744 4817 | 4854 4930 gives 1.16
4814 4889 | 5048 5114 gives 0.87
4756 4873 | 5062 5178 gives 0.90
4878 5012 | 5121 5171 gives 0.87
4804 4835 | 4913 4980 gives 1.06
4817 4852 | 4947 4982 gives 1.16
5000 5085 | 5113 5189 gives 0.85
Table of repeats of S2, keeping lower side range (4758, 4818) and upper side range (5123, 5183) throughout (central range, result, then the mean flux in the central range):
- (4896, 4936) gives 0.2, 2.11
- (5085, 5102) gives -0.3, 1.99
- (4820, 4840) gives 0.2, 2.18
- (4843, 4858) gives 1.1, 2.02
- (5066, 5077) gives 0.0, 1.98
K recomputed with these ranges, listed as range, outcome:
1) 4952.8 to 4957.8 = 2.36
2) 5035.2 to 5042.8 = 2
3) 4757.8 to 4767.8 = 2.23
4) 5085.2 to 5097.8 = 2.01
